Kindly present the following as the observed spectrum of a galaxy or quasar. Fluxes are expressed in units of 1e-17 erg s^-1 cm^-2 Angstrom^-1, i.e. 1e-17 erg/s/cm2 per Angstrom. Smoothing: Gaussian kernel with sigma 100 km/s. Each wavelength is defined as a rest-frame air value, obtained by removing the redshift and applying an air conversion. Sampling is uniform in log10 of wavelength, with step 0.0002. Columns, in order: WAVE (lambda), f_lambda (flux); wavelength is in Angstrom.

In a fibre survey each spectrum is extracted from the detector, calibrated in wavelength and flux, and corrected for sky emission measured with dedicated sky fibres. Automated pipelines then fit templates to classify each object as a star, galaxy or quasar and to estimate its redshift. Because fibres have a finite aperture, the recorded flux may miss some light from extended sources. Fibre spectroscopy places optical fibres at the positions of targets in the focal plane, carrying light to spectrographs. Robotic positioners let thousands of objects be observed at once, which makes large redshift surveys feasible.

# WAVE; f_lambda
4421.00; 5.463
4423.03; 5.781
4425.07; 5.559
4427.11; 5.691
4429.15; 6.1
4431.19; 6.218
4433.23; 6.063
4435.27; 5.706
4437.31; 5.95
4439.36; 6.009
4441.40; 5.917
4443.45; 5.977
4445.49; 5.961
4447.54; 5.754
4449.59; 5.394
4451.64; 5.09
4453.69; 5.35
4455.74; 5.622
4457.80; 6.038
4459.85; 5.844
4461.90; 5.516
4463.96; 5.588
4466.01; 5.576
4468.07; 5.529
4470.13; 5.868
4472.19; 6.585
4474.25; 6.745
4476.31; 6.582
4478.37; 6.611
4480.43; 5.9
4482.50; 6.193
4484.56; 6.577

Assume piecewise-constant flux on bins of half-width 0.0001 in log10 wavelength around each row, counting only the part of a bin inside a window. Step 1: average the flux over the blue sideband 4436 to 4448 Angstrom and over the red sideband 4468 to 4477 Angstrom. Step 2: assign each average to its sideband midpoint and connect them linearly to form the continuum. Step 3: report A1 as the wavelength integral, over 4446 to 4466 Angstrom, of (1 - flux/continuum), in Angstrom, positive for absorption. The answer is 1.7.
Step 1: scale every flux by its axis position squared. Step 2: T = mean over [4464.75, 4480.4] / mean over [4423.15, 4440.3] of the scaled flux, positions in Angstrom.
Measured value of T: 1.1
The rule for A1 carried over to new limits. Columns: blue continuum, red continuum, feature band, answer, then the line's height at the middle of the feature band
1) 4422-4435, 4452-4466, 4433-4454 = 0.07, 5.76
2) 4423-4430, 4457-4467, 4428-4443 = -0.61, 5.76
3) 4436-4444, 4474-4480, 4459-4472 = 1.35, 6.37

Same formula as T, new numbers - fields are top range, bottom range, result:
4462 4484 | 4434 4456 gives 1.08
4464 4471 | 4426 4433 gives 0.96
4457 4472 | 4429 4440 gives 0.97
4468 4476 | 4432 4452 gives 1.10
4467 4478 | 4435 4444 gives 1.08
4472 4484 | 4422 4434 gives 1.12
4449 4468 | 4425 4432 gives 0.95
